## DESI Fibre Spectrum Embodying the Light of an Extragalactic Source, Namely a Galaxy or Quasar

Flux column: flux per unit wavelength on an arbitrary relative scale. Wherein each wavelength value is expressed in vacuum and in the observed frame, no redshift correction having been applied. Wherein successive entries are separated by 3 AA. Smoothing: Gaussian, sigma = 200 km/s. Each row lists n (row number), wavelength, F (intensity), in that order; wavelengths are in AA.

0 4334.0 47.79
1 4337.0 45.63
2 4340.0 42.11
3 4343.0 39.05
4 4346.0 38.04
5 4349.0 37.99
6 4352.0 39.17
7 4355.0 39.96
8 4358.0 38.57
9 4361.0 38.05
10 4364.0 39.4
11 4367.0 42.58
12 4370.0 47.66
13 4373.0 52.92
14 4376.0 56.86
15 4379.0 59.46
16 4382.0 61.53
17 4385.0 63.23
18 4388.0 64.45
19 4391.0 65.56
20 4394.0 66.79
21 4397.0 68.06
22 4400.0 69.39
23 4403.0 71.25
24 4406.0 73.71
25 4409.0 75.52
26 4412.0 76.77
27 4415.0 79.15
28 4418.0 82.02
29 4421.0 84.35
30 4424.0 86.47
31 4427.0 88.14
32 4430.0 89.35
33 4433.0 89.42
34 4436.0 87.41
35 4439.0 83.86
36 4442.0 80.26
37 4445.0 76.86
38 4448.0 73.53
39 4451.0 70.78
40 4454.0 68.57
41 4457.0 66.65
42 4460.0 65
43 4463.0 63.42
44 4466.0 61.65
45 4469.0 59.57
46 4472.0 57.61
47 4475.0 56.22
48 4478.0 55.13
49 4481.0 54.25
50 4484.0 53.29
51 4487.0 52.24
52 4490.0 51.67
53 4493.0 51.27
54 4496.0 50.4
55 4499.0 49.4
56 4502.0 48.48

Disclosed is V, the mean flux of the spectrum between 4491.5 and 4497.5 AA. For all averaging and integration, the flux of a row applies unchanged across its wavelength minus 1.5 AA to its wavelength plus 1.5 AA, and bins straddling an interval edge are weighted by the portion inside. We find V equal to 50.8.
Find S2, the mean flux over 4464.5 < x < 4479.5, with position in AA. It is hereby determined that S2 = 58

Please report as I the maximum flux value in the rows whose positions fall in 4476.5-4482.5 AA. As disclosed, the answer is 55.13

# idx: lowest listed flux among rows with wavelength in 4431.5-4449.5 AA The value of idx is 73.53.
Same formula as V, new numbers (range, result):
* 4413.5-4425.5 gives 83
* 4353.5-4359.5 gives 39.3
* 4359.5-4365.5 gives 38.7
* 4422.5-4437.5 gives 88.2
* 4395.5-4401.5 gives 68.7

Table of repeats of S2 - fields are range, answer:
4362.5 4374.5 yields 45.6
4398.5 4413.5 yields 73.3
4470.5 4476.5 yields 56.9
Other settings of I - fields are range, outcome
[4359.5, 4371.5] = 47.66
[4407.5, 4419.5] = 82.02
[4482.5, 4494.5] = 53.29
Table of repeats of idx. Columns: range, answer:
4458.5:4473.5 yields 57.61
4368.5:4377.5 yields 47.66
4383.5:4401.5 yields 63.23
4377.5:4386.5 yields 59.46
